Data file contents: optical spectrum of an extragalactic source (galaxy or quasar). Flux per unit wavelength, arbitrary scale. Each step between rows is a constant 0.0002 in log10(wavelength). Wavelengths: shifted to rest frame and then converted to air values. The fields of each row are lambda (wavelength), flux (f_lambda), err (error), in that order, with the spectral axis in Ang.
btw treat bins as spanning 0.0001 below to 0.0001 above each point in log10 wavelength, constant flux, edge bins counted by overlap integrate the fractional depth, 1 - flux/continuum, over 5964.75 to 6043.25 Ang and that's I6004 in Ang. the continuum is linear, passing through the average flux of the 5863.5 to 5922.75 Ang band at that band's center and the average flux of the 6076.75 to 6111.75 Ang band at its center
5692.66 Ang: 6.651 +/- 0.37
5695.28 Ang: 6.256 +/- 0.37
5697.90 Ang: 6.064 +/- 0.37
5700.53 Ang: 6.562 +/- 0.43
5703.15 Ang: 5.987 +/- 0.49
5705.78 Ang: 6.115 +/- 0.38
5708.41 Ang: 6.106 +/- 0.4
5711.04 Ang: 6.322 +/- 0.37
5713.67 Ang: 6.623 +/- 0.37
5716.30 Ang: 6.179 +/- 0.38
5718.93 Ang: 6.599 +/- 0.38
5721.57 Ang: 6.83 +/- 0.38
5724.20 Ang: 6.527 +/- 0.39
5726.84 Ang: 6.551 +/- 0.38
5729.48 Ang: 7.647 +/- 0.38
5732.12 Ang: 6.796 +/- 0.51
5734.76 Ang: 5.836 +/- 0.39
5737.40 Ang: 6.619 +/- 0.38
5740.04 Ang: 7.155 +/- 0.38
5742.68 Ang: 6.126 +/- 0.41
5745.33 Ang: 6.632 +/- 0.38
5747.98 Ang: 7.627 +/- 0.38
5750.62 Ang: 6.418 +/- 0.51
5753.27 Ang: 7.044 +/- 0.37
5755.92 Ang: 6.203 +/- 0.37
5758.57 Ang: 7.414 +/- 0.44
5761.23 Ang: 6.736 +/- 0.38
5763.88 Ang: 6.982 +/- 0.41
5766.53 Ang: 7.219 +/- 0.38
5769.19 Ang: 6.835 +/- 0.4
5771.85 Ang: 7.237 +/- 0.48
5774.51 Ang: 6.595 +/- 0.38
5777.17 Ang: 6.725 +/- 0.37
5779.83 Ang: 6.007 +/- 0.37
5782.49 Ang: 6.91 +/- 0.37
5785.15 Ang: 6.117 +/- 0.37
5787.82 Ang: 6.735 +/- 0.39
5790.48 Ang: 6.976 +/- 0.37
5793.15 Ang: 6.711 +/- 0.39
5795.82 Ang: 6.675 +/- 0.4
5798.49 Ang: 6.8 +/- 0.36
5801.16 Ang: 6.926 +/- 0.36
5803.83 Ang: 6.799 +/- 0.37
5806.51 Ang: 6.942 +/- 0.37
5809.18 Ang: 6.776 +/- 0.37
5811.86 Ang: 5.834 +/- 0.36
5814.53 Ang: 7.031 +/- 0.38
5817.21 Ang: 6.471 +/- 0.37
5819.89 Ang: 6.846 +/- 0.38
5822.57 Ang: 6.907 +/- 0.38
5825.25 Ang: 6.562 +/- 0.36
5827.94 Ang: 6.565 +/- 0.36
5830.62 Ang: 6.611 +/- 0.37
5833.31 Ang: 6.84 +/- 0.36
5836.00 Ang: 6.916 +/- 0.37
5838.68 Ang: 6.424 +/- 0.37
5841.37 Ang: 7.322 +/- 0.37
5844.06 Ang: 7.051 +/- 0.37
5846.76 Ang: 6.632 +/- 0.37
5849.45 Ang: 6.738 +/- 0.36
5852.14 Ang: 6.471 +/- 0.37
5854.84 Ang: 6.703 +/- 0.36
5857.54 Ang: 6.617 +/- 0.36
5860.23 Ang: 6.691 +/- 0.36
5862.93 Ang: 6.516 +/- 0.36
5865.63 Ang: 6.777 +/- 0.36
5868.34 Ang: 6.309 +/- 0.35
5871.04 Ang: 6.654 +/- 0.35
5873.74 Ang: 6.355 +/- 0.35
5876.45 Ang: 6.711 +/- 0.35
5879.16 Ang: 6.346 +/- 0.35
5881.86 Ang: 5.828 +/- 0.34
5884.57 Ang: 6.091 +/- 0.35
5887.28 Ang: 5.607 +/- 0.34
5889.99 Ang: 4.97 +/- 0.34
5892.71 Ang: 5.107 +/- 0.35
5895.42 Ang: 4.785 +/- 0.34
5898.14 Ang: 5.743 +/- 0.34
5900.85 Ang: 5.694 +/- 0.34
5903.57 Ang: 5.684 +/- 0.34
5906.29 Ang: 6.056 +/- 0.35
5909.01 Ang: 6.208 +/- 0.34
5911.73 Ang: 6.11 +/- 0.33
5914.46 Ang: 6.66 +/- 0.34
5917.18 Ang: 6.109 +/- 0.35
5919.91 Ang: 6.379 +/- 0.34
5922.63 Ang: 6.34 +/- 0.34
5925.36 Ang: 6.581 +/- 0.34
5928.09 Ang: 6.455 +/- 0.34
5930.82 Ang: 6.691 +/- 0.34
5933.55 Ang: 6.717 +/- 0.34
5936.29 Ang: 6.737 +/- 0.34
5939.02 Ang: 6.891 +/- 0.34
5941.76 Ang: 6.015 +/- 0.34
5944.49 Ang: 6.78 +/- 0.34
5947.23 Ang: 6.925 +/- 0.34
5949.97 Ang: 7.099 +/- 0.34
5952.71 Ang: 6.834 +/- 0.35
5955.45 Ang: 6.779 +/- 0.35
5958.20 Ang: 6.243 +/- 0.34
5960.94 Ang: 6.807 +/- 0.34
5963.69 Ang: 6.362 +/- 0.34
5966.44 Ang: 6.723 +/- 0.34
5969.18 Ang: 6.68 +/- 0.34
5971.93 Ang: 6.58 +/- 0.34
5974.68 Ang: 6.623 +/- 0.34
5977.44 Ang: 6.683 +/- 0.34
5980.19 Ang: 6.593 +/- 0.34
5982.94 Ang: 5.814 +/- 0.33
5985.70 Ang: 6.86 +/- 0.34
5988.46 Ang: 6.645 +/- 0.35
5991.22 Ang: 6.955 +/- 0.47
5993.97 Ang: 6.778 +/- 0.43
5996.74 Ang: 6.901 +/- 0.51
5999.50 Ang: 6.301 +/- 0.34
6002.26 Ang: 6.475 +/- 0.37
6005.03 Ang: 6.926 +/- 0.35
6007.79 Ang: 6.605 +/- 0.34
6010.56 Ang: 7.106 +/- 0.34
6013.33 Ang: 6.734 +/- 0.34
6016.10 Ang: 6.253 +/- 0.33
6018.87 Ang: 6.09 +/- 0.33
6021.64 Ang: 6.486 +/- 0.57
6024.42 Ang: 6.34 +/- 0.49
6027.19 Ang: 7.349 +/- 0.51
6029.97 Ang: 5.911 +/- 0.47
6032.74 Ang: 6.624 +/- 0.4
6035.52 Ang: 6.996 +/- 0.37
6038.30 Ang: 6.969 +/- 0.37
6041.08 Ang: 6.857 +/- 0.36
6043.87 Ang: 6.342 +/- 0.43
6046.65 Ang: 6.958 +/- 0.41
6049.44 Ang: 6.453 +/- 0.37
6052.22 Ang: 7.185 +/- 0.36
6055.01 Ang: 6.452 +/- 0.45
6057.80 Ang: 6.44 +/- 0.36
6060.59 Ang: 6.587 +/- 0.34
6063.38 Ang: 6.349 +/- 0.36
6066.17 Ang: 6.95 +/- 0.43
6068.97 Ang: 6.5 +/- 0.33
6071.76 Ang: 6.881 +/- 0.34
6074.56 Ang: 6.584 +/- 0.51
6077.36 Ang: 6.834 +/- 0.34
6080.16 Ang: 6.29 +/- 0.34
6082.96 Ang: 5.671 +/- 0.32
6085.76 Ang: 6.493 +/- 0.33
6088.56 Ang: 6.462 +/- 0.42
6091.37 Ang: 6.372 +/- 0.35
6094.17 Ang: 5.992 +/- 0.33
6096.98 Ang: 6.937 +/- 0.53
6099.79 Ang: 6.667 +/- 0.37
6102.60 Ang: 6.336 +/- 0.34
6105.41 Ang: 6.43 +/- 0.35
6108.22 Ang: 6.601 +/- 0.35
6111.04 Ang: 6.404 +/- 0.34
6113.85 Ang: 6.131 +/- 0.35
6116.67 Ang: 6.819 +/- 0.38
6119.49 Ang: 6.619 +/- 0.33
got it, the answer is -4.98 Ang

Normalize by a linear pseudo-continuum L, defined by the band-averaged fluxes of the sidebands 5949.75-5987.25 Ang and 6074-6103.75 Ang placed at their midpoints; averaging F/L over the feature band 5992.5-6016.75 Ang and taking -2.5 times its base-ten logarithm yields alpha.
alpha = -0.02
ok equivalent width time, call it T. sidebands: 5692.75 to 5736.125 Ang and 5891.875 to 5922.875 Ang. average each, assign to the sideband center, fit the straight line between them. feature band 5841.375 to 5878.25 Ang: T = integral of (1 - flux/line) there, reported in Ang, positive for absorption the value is -3.8 Ang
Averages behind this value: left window 6.44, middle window 6.65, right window 5.91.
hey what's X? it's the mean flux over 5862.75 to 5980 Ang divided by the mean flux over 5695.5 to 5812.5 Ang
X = 0.95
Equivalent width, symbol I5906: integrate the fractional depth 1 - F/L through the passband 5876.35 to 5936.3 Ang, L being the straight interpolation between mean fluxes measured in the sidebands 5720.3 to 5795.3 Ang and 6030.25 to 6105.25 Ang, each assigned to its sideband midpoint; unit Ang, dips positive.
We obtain 5.6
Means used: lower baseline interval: 6.76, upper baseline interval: 6.57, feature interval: 6.04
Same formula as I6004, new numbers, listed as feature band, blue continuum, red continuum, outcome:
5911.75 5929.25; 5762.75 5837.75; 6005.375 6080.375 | 0.76 Ang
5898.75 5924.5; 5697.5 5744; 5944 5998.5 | 1.93 Ang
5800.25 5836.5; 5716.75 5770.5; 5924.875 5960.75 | 0.18 Ang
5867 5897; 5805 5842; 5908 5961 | 3.38 Ang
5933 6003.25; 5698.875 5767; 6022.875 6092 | -0.41 Ang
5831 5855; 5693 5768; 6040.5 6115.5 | -0.73 Ang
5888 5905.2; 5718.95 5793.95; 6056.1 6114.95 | 3.32 Ang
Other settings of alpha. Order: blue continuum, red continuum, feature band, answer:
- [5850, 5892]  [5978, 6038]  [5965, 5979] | -0.020 mag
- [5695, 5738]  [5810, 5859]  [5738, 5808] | -0.036 mag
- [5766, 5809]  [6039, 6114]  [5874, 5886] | 0.073 mag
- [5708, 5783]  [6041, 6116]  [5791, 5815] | -0.006 mag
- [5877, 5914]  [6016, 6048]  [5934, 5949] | -0.109 mag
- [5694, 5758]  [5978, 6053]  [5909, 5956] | 0.006 mag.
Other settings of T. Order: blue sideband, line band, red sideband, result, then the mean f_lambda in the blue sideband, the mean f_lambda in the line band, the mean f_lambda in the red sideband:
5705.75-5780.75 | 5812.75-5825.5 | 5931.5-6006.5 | -0.1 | 6.69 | 6.75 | 6.66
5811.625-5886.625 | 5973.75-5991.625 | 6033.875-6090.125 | 0.1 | 6.6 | 6.57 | 6.61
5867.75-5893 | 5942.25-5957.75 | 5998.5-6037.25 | -1.2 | 6.03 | 6.8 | 6.59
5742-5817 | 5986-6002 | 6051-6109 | -0.3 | 6.75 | 6.71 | 6.52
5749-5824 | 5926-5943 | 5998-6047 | 0.2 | 6.75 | 6.59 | 6.62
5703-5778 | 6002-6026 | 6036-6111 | 0.1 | 6.69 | 6.57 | 6.56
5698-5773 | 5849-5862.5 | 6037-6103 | 0.0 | 6.67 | 6.63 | 6.57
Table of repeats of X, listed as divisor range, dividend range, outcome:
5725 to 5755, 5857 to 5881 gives 0.97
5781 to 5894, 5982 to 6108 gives 1.01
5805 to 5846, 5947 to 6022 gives 0.98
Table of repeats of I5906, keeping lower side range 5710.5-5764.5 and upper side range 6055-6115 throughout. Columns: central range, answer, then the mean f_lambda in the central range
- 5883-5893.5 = 1.8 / 5.47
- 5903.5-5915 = 0.8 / 6.16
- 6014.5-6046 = -0.3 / 6.58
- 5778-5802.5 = 0.1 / 6.65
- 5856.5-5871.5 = 0.1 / 6.59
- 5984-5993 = -0.3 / 6.78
